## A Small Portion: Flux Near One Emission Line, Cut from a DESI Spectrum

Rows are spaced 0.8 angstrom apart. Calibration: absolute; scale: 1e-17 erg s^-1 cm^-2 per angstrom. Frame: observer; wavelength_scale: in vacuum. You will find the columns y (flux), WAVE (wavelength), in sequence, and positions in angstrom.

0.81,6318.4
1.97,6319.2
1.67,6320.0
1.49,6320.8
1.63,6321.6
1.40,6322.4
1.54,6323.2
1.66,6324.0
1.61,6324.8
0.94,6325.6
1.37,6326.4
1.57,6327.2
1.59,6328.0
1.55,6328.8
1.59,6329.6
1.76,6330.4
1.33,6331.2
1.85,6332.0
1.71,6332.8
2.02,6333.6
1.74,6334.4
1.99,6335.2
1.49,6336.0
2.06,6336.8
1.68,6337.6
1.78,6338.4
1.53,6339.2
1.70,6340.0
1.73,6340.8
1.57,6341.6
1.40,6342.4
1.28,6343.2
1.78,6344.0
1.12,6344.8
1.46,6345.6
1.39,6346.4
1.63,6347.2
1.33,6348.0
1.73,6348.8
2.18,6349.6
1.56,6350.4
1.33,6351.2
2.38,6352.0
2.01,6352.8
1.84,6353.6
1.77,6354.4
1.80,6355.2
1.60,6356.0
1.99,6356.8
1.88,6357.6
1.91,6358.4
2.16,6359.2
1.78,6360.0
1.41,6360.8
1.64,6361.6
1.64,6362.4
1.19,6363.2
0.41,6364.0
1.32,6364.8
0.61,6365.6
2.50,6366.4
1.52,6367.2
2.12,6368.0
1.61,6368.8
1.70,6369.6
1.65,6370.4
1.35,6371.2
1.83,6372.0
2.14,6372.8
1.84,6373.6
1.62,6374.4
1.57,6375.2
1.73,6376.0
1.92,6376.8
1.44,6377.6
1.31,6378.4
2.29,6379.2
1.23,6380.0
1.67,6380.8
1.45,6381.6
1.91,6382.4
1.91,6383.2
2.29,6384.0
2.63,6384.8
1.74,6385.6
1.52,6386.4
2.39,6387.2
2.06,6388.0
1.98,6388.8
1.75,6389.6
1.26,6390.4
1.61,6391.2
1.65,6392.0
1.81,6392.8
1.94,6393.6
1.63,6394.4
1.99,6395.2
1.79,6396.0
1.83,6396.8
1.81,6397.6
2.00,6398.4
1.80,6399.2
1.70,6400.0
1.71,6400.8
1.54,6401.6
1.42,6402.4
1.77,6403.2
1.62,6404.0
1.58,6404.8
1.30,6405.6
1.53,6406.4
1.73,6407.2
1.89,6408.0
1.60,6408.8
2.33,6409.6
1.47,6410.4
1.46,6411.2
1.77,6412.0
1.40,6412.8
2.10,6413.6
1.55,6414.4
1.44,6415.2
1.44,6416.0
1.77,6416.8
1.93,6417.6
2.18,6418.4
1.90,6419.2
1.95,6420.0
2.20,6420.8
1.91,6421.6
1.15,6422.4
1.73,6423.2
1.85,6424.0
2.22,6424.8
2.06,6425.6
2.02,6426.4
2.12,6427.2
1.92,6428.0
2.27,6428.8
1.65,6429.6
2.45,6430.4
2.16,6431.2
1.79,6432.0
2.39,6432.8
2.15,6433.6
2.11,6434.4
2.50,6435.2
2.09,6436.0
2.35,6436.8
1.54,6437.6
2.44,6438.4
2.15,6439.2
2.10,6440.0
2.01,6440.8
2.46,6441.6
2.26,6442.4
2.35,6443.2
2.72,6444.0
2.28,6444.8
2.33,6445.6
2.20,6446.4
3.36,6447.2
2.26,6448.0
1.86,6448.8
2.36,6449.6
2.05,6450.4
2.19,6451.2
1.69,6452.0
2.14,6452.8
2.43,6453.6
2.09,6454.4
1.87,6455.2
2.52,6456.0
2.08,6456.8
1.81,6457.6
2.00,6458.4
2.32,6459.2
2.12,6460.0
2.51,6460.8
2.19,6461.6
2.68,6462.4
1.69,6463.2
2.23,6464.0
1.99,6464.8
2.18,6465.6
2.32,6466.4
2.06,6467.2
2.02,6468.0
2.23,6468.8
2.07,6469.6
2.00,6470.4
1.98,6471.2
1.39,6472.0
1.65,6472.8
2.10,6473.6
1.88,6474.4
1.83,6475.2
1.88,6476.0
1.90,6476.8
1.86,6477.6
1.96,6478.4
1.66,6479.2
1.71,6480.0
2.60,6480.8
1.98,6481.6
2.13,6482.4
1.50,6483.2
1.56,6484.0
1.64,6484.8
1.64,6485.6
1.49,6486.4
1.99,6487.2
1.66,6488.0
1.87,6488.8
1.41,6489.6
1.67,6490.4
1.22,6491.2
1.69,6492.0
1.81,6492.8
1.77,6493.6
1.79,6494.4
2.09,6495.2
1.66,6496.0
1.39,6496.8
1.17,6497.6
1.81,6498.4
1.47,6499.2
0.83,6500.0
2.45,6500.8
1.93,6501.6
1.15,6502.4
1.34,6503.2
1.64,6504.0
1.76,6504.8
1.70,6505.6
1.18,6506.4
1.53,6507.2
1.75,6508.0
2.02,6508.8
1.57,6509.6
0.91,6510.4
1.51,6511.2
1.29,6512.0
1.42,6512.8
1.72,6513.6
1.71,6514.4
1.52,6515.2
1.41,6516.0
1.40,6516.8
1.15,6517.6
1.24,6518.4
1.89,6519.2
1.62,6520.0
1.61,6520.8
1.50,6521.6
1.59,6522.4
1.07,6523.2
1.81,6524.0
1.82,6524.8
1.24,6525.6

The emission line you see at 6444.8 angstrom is Mg II 2798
